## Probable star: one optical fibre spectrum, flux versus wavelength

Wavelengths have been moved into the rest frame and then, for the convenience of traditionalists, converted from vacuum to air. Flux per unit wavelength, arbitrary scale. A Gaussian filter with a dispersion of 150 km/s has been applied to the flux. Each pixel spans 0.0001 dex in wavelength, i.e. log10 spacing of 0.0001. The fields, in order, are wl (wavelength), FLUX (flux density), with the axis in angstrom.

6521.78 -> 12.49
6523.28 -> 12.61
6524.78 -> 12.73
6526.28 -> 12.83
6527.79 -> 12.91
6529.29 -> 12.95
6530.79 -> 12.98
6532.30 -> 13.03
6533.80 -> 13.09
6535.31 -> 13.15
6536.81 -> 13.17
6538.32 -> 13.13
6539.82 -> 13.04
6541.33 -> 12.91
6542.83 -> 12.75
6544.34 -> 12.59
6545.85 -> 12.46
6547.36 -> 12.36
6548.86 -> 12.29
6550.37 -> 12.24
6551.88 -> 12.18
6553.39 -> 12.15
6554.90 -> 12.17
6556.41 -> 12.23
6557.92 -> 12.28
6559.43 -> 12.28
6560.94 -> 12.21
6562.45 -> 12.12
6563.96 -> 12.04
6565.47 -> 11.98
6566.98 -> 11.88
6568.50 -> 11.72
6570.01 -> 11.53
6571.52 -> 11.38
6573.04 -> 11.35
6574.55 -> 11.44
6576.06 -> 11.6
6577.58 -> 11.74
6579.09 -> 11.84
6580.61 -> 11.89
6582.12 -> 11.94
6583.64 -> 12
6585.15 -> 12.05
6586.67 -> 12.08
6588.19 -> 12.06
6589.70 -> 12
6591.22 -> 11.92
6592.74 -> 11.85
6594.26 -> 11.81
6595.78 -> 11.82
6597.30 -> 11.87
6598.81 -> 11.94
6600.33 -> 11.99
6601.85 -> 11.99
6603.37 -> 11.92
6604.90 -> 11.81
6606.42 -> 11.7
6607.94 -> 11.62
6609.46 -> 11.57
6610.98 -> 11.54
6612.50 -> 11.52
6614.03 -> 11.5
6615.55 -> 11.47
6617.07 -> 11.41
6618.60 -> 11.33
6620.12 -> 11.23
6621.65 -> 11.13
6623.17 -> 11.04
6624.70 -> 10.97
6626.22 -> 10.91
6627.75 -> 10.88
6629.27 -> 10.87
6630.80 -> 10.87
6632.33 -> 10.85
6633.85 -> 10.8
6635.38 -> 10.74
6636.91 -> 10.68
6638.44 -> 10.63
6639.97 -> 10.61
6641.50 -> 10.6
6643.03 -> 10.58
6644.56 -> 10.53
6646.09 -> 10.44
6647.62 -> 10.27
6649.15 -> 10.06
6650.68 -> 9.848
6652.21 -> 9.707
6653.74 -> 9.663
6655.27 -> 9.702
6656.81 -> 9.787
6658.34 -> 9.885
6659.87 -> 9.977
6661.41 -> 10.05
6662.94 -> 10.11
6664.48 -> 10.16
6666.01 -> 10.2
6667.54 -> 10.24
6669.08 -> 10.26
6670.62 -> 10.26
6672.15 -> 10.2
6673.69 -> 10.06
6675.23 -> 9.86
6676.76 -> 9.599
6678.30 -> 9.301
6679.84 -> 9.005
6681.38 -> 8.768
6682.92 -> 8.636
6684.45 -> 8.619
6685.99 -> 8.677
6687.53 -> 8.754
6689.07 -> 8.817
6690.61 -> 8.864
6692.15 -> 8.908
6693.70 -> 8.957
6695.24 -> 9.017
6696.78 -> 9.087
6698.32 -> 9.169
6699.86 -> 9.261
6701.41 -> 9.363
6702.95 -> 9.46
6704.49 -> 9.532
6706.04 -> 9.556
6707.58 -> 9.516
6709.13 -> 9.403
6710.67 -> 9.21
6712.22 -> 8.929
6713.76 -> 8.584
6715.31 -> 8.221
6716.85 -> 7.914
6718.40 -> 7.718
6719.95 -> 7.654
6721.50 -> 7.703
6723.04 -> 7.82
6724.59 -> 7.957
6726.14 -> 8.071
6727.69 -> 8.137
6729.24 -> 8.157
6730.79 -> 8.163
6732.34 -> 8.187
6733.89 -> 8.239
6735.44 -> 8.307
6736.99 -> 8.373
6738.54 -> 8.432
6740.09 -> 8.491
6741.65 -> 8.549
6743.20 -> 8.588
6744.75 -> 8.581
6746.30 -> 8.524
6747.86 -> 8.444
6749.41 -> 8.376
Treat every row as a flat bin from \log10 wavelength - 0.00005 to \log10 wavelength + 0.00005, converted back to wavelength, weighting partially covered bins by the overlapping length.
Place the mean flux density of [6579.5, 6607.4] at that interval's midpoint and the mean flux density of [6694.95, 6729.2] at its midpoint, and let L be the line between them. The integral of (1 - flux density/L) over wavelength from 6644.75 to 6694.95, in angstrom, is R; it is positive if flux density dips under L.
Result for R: 1.1 angstrom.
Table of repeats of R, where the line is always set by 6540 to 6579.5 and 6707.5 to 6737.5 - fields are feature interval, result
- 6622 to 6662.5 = -1.1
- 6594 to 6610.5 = -1.1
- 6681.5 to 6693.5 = 0.4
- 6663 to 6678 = -0.9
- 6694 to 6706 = -0.6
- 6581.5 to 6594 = -0.6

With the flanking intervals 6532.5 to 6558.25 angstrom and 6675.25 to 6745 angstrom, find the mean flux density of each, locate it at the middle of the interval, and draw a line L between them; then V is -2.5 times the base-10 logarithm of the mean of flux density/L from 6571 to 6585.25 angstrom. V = 0.01 mag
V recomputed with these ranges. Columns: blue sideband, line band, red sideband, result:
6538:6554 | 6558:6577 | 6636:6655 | 0.02 mag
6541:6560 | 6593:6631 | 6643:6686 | -0.05 mag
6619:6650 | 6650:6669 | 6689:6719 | 0.02 mag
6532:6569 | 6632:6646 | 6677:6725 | -0.04 mag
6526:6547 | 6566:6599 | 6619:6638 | 0.01 mag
